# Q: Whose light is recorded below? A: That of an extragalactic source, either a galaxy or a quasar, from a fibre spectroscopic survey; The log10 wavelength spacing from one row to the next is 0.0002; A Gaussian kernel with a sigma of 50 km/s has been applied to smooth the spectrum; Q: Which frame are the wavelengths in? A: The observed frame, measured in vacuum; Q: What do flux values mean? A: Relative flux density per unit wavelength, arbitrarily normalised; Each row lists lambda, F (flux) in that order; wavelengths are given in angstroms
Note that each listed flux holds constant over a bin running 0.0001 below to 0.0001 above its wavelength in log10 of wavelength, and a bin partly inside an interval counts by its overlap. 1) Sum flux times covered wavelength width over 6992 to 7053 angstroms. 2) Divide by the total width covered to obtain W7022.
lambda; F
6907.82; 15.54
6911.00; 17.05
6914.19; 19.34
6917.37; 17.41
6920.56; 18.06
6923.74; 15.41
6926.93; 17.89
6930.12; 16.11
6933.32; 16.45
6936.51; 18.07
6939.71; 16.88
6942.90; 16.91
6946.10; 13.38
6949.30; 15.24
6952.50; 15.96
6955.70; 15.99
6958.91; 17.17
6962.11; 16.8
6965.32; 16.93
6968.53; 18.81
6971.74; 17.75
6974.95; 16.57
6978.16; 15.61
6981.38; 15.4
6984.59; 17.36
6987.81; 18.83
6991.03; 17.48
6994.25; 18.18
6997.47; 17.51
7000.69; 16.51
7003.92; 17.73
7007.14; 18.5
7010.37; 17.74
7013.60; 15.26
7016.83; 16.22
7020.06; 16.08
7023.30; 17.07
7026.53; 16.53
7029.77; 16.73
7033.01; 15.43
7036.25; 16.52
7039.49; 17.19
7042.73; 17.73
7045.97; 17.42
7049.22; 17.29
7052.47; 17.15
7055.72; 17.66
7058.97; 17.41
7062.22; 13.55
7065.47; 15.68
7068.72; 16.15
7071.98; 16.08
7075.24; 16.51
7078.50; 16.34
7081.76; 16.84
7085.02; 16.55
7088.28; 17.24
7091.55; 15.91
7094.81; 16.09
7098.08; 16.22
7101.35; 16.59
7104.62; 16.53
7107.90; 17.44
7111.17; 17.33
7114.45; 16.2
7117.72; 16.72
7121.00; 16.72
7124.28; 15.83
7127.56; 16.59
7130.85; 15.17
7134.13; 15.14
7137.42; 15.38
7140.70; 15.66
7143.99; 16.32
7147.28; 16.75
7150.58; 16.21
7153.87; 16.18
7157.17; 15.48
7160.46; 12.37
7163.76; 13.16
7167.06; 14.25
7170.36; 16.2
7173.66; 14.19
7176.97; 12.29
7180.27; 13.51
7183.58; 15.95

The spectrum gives 17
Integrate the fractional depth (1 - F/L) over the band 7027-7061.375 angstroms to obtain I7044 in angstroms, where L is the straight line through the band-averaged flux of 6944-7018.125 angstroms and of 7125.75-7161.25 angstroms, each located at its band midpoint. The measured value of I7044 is -1.2 angstroms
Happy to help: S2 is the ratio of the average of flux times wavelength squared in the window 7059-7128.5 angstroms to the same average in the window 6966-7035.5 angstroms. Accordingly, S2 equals 0.99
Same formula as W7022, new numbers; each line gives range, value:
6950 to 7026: 17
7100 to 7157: 16.3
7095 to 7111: 16.7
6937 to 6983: 16.4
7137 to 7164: 15.4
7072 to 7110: 16.6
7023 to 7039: 16.5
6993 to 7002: 17.4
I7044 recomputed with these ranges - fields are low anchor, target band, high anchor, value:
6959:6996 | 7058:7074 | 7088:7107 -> 0.87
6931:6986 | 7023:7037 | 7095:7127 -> 0.14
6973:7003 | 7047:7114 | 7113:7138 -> -0.76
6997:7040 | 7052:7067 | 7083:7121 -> 0.42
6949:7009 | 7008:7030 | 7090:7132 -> 0.43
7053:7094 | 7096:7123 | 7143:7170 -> -1.51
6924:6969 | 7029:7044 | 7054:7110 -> -0.23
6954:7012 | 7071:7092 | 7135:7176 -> -0.65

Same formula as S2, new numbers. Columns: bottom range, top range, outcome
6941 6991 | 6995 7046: 1.03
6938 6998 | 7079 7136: 1.02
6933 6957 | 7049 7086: 1.06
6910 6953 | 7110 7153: 1.02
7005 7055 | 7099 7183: 0.95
